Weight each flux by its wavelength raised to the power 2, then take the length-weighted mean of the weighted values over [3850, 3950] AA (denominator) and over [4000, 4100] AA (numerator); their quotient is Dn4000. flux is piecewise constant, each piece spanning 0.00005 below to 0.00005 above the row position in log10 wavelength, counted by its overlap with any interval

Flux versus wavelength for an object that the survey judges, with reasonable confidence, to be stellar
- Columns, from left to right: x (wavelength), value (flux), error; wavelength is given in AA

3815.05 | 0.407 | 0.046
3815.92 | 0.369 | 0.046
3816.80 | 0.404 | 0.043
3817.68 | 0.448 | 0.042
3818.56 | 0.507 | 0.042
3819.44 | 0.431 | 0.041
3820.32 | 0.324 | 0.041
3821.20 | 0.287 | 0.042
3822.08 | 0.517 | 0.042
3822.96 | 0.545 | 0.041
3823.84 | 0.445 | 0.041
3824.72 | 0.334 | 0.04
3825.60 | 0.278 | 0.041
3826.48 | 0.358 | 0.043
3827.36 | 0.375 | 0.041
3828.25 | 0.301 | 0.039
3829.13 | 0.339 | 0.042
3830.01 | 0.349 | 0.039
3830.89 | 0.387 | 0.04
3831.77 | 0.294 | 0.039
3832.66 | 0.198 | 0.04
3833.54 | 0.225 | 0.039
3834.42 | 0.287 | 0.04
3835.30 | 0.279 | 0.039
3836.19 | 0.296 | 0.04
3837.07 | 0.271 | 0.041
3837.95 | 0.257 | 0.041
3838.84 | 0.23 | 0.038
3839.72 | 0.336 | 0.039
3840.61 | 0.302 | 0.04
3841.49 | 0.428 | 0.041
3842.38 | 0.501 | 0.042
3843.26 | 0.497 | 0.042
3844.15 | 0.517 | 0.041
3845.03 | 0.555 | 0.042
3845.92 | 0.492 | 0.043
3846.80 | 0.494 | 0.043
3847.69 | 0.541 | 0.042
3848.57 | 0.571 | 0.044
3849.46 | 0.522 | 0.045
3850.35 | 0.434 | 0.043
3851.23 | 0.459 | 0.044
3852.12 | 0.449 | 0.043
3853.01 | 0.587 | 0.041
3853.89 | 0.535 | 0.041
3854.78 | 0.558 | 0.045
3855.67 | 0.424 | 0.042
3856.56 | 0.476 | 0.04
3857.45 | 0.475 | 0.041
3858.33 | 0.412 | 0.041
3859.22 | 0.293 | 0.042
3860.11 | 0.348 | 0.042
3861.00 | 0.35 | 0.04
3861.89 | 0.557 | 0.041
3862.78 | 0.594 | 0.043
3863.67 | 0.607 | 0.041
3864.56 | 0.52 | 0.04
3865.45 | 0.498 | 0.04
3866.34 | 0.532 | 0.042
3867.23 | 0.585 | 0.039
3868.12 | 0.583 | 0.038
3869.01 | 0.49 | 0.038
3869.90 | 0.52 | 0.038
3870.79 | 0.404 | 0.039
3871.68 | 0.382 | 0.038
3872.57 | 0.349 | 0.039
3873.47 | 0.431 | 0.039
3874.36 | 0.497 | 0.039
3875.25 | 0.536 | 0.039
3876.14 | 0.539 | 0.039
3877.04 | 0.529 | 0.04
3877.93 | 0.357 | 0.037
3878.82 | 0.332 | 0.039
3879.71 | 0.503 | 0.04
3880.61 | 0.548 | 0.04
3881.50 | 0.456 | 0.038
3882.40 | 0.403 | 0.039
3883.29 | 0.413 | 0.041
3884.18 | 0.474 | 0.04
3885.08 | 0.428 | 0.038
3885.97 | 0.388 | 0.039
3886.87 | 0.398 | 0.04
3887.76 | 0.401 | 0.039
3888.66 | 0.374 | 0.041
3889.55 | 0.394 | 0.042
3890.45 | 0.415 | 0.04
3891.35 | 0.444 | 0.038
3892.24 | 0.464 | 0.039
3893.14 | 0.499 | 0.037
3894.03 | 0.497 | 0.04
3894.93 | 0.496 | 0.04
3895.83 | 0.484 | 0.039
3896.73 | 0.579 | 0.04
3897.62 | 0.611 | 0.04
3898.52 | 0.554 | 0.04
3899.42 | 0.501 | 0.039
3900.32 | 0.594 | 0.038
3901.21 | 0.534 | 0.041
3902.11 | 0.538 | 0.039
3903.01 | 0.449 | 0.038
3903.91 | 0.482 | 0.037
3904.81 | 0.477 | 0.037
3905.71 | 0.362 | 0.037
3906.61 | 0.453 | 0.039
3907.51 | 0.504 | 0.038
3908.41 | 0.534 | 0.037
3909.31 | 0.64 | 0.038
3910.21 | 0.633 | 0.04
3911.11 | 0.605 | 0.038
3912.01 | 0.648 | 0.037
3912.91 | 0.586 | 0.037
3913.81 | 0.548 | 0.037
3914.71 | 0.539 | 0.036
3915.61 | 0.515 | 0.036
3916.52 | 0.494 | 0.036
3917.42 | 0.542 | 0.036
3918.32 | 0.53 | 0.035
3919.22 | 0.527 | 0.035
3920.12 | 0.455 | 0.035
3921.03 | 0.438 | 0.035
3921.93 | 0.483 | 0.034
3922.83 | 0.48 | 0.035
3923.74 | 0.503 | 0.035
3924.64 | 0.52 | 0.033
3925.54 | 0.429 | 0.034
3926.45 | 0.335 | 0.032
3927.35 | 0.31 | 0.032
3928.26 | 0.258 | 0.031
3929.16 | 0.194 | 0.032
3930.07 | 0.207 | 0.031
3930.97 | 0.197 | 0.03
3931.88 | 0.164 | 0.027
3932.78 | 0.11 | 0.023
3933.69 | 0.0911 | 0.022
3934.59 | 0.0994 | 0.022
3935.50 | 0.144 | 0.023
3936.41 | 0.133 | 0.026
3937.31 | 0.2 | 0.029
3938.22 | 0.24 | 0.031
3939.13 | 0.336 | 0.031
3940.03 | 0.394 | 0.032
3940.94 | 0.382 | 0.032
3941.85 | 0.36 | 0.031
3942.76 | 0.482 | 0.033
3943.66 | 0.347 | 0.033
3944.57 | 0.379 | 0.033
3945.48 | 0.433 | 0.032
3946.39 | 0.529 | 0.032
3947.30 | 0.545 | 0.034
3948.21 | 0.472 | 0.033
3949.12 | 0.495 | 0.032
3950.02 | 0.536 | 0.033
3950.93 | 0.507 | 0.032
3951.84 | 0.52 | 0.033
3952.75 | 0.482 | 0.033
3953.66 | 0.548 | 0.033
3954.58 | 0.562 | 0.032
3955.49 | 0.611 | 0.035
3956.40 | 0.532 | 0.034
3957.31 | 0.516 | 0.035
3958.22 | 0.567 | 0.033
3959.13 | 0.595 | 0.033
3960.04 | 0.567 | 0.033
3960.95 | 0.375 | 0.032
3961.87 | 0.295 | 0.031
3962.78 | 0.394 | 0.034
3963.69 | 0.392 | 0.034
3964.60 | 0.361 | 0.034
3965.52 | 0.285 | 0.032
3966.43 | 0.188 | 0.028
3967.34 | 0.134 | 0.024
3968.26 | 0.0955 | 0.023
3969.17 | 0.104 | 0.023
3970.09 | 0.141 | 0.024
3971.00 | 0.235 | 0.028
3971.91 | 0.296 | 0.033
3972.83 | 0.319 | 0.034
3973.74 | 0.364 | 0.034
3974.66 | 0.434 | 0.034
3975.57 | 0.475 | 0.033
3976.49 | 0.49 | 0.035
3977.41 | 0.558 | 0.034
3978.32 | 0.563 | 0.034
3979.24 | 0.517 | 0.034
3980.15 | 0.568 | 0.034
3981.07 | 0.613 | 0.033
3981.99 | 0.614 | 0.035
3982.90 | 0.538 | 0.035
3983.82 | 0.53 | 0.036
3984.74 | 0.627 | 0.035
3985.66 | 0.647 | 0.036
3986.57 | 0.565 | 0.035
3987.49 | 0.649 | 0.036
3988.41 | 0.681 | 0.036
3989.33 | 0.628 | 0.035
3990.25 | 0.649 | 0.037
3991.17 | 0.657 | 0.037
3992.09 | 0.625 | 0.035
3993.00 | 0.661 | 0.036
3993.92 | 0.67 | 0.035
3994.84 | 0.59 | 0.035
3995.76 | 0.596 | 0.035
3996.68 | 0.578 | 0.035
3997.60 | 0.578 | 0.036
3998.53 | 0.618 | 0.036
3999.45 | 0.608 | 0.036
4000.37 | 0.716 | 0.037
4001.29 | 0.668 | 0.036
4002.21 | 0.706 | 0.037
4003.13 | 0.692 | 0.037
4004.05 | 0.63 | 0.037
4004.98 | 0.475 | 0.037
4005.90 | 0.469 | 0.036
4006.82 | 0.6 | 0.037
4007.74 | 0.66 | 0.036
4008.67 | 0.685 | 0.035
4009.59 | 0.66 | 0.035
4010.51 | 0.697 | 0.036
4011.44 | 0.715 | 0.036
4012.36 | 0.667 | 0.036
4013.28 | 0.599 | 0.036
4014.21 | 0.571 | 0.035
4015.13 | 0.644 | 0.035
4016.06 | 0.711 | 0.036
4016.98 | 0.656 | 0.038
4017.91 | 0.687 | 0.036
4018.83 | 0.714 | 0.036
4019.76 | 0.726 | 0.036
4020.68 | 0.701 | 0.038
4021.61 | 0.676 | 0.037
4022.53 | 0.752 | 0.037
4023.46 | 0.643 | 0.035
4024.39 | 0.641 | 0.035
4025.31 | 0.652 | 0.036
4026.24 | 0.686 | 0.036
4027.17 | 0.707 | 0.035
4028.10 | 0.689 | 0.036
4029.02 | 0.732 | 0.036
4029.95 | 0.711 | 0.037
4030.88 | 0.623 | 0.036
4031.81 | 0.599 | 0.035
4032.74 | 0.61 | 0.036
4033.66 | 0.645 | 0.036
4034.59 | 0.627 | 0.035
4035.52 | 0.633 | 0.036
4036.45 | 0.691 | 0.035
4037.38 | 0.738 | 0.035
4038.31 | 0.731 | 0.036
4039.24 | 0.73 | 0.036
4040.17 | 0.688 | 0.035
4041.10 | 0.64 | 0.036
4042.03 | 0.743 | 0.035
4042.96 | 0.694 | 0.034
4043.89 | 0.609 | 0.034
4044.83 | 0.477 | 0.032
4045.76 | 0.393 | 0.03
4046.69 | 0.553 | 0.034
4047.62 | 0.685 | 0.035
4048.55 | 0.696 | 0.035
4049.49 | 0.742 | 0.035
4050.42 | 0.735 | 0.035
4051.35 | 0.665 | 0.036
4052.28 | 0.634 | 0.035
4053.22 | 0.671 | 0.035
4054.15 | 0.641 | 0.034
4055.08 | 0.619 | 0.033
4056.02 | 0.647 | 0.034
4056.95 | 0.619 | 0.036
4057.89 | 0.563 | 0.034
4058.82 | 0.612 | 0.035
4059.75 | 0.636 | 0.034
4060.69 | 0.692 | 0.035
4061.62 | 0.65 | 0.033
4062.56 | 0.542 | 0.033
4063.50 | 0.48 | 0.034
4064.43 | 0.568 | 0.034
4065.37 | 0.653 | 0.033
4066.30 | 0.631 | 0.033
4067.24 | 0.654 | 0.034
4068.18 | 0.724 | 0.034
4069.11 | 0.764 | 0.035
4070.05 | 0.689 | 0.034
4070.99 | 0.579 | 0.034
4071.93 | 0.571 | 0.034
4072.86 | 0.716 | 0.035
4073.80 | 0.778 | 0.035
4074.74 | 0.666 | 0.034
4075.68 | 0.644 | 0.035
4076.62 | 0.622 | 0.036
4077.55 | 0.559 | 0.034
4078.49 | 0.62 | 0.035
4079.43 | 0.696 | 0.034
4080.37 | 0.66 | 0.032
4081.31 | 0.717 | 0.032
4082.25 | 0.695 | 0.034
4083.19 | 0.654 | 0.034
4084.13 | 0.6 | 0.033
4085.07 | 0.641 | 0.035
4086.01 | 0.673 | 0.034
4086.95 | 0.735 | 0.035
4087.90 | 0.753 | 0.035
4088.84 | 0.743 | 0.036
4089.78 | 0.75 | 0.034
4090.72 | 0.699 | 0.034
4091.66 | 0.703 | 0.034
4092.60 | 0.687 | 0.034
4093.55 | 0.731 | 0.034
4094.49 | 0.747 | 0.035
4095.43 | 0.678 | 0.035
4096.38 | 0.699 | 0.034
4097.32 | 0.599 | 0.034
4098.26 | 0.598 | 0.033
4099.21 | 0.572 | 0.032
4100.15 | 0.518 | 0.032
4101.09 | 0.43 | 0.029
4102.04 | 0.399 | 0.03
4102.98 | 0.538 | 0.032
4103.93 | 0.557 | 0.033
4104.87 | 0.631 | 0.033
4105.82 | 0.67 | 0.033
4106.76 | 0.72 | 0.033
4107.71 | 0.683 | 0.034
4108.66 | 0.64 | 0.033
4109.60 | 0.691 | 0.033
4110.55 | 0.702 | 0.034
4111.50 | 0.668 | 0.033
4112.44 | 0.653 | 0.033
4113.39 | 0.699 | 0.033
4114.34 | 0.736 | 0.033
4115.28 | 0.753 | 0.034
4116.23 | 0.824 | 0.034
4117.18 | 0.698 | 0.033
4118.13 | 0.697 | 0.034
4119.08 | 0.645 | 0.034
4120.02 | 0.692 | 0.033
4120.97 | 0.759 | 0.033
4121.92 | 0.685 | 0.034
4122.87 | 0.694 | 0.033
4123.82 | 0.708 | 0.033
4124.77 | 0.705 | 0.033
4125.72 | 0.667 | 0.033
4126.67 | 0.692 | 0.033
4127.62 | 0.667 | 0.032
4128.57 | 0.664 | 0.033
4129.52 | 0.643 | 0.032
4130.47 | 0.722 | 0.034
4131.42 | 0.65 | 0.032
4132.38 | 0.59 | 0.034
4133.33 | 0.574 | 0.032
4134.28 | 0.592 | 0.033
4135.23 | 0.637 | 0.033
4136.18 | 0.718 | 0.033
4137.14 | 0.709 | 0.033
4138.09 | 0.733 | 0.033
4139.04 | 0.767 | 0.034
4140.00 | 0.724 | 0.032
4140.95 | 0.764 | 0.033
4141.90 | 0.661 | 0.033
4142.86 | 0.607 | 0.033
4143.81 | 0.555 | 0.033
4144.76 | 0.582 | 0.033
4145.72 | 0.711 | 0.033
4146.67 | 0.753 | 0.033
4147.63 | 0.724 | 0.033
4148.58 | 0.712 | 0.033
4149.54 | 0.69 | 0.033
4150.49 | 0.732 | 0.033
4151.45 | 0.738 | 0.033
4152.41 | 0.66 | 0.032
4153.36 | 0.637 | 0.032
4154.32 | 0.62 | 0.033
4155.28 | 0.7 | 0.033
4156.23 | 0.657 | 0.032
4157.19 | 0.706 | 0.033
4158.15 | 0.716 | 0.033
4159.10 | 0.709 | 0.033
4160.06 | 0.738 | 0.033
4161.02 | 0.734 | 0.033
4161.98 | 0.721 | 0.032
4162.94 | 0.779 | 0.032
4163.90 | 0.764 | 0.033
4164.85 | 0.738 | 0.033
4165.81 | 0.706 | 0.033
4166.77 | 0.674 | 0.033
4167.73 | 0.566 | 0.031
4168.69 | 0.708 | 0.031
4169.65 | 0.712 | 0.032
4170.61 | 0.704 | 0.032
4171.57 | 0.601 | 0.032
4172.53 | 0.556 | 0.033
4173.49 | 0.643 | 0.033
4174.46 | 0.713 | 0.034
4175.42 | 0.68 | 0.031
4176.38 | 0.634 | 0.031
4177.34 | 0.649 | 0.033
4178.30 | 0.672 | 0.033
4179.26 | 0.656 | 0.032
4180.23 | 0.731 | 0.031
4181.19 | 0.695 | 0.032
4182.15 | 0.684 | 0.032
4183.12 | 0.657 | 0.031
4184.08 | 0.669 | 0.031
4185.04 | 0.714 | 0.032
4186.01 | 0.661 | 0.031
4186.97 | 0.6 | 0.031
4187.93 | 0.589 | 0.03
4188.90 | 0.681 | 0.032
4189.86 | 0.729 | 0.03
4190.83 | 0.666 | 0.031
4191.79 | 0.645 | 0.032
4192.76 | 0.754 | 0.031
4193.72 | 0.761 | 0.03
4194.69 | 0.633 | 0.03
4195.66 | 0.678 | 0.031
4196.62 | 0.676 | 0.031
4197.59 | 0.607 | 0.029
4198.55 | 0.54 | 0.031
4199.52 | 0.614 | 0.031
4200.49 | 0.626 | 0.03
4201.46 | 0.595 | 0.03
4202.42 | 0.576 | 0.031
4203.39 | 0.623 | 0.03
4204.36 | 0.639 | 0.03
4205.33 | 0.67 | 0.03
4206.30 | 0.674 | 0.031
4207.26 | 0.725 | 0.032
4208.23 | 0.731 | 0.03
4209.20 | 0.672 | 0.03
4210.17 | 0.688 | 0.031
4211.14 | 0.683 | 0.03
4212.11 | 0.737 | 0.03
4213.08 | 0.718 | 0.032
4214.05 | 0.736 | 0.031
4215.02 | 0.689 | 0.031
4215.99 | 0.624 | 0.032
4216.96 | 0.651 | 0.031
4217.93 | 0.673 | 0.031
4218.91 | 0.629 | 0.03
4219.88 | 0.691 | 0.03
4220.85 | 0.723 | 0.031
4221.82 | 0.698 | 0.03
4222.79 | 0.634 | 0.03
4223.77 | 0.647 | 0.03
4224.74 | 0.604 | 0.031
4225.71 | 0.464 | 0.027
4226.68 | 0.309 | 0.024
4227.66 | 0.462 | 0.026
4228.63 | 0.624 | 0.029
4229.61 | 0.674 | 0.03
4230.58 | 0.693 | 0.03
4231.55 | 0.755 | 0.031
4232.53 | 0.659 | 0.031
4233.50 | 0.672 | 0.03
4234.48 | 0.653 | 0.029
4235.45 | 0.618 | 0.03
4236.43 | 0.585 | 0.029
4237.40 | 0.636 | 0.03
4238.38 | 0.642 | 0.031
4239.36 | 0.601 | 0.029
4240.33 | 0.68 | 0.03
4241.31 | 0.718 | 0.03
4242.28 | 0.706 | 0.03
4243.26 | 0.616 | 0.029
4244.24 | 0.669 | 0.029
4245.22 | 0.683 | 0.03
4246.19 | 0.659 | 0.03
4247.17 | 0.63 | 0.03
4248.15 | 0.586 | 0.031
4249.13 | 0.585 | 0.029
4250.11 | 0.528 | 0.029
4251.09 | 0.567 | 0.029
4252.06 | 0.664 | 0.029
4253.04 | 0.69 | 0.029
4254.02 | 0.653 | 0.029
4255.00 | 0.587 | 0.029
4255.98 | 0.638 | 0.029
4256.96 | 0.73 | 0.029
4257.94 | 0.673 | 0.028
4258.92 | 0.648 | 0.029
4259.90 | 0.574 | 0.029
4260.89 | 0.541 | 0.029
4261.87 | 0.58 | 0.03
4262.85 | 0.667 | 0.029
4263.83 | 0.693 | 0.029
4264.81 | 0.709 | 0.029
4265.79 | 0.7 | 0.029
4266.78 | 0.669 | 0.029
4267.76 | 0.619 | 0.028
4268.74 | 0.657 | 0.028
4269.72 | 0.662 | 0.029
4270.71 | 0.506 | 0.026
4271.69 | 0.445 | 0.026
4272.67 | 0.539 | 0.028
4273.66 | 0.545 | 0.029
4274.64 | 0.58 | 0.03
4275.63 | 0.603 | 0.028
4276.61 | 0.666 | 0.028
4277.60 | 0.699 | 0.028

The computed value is 1.60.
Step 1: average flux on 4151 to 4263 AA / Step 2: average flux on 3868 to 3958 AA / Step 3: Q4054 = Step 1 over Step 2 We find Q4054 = 1.5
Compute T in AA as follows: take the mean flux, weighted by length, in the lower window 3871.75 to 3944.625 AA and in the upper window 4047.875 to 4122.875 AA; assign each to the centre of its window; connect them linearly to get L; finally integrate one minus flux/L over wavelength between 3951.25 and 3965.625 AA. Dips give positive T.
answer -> 0.4 AA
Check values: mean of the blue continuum 0.428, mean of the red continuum 0.659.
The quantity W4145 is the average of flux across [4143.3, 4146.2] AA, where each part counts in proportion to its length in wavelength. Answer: 0.618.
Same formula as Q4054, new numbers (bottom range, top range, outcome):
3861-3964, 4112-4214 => 1.51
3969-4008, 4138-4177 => 1.25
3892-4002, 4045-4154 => 1.43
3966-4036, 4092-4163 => 1.16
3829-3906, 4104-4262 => 1.48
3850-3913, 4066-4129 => 1.38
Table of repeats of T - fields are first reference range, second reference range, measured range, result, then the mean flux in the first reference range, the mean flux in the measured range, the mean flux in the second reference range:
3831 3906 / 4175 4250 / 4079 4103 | -3.0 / 0.451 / 0.653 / 0.651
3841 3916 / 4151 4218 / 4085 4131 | -3.1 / 0.49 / 0.671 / 0.674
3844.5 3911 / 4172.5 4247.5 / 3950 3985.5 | 6.2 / 0.484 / 0.438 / 0.654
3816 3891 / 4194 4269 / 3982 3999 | -3.7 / 0.428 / 0.616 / 0.643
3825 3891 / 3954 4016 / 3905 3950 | 7.1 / 0.429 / 0.406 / 0.529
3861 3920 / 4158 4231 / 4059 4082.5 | -2.1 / 0.496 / 0.647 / 0.662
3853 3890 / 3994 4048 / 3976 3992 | 0.2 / 0.462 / 0.594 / 0.649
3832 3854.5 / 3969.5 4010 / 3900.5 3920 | -2.0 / 0.411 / 0.53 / 0.563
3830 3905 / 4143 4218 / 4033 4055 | -2.9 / 0.451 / 0.654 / 0.675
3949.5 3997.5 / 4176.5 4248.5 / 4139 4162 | -3.1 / 0.486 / 0.691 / 0.653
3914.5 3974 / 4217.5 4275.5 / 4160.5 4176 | -3.5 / 0.375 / 0.687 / 0.626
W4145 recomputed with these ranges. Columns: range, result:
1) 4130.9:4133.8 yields 0.605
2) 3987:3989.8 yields 0.65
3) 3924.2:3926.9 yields 0.428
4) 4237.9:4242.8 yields 0.669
